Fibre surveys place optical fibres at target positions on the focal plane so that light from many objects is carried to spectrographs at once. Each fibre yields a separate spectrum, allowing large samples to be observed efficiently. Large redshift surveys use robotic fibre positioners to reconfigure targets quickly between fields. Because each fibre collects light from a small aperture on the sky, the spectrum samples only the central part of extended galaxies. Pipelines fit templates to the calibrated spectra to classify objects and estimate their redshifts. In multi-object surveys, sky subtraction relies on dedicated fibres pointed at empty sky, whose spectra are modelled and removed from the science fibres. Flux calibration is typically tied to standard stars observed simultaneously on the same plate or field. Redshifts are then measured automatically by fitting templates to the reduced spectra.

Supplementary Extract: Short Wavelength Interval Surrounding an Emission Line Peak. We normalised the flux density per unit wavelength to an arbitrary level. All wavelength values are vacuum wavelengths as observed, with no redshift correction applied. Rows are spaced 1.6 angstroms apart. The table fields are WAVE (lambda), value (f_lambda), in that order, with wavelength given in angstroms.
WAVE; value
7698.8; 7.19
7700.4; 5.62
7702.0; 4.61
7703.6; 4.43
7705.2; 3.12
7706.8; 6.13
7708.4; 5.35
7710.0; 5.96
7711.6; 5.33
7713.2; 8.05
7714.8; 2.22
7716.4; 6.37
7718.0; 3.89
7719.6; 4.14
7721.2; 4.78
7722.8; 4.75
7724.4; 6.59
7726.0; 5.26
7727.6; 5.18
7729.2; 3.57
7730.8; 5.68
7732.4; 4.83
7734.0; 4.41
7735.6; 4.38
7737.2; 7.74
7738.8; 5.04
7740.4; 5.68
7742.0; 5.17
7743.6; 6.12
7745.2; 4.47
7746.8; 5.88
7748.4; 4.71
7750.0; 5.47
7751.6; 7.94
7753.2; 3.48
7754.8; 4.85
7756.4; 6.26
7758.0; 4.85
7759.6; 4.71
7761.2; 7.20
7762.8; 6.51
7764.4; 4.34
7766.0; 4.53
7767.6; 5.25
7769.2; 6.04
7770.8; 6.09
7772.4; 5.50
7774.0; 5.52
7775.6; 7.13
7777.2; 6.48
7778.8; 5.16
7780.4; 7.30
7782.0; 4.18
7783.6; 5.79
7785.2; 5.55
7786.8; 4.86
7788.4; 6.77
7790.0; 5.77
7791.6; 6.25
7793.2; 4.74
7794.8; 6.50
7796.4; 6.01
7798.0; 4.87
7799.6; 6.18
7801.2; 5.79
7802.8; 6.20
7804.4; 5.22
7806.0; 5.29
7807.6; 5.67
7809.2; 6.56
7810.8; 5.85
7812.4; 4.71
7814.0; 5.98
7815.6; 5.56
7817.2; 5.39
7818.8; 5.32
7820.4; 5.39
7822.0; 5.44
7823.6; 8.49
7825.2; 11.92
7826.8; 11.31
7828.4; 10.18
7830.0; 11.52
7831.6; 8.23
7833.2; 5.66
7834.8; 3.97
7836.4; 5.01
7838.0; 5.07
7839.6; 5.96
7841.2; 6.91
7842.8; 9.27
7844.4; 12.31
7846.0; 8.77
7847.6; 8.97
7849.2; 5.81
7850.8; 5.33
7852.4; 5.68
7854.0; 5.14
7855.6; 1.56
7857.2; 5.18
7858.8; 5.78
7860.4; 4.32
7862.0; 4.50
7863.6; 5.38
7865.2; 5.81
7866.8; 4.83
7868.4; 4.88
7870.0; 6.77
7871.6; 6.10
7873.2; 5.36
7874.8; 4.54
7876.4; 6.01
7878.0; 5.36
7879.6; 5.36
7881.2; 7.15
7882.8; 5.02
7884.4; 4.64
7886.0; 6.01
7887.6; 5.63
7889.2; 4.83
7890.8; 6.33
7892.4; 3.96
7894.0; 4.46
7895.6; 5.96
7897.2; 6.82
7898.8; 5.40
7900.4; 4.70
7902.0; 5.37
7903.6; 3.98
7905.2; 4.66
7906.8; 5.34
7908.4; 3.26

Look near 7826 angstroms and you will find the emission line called [S II]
